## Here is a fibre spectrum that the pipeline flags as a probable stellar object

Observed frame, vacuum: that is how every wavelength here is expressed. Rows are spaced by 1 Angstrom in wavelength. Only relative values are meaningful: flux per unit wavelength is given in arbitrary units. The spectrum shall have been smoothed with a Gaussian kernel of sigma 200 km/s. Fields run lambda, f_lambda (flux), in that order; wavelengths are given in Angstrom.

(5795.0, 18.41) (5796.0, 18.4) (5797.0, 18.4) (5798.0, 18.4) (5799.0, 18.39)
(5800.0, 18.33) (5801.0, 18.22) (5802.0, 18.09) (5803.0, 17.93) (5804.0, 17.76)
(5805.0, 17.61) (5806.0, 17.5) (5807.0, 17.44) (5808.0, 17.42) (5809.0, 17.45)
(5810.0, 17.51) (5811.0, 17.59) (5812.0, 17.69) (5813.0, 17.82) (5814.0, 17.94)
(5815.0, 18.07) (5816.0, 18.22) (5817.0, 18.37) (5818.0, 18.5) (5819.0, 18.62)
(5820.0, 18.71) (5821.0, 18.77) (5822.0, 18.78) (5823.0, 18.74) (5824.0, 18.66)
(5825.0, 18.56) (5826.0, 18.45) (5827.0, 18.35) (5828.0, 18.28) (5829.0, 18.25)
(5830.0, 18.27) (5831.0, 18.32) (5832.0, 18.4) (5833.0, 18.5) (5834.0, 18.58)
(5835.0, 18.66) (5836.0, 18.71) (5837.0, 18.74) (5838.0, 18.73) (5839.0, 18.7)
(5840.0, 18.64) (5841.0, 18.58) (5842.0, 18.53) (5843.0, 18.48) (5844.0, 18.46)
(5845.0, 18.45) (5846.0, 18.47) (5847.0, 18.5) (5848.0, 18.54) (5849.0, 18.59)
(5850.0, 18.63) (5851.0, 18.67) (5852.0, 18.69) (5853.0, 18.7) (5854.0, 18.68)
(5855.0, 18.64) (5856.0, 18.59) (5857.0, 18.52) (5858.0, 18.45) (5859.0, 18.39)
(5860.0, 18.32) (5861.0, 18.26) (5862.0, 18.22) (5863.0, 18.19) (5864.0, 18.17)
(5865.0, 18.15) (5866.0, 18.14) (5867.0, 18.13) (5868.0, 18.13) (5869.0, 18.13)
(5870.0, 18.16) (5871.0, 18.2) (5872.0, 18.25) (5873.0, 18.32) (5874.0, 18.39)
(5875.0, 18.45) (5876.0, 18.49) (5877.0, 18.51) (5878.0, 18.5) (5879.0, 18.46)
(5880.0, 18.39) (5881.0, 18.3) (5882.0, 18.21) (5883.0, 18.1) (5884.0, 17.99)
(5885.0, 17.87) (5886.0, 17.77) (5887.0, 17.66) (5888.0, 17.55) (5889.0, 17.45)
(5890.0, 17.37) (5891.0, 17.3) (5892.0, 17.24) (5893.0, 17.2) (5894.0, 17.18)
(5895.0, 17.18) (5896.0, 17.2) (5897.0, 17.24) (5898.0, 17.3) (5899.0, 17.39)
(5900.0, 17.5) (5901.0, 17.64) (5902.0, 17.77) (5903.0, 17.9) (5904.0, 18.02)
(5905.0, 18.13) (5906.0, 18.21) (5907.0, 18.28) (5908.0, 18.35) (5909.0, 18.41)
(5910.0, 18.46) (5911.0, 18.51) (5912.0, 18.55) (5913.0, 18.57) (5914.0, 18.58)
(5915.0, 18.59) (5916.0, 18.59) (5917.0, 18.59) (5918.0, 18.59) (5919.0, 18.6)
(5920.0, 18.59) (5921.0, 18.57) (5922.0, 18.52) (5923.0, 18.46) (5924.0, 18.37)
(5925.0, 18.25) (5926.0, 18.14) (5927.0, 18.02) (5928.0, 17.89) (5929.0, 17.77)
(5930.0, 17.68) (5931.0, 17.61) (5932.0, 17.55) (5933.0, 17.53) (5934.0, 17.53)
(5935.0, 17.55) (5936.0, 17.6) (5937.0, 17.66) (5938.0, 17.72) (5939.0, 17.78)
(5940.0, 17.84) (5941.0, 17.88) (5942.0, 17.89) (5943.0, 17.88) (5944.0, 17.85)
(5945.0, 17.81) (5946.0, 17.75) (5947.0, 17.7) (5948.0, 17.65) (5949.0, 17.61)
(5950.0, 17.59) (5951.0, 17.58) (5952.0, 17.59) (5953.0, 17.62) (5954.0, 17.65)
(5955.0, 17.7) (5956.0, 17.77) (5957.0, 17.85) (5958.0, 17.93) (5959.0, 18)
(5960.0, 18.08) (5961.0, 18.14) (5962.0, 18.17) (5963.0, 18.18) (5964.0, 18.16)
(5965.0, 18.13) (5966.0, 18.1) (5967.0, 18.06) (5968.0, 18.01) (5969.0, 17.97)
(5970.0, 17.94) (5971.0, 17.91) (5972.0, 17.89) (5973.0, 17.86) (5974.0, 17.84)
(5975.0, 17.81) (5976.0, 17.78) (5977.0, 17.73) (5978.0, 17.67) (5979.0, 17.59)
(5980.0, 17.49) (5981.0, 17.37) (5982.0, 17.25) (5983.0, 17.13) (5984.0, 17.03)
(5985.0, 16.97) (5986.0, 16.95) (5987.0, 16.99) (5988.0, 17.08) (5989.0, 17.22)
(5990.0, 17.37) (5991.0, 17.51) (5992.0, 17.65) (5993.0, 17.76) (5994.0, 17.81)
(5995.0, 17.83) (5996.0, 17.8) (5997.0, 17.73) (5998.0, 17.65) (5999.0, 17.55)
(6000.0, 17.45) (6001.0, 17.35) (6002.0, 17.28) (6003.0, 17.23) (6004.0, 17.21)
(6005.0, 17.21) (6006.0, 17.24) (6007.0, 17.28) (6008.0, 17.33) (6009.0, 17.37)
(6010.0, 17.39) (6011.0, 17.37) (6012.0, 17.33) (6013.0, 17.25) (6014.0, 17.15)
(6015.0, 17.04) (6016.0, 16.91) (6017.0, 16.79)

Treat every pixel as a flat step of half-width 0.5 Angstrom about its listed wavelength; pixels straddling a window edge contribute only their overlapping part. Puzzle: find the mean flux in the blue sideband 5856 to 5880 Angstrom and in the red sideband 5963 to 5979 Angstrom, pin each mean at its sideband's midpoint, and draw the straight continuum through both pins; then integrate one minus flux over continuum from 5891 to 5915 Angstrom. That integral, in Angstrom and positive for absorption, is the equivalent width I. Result 0.4 Angstrom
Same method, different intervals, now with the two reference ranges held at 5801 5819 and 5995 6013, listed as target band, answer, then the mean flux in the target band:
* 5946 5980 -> -0.68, 17.8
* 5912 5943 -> -0.89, 18.1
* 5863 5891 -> -0.65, 18.1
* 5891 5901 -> 0.21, 17.3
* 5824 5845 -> -0.85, 18.5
